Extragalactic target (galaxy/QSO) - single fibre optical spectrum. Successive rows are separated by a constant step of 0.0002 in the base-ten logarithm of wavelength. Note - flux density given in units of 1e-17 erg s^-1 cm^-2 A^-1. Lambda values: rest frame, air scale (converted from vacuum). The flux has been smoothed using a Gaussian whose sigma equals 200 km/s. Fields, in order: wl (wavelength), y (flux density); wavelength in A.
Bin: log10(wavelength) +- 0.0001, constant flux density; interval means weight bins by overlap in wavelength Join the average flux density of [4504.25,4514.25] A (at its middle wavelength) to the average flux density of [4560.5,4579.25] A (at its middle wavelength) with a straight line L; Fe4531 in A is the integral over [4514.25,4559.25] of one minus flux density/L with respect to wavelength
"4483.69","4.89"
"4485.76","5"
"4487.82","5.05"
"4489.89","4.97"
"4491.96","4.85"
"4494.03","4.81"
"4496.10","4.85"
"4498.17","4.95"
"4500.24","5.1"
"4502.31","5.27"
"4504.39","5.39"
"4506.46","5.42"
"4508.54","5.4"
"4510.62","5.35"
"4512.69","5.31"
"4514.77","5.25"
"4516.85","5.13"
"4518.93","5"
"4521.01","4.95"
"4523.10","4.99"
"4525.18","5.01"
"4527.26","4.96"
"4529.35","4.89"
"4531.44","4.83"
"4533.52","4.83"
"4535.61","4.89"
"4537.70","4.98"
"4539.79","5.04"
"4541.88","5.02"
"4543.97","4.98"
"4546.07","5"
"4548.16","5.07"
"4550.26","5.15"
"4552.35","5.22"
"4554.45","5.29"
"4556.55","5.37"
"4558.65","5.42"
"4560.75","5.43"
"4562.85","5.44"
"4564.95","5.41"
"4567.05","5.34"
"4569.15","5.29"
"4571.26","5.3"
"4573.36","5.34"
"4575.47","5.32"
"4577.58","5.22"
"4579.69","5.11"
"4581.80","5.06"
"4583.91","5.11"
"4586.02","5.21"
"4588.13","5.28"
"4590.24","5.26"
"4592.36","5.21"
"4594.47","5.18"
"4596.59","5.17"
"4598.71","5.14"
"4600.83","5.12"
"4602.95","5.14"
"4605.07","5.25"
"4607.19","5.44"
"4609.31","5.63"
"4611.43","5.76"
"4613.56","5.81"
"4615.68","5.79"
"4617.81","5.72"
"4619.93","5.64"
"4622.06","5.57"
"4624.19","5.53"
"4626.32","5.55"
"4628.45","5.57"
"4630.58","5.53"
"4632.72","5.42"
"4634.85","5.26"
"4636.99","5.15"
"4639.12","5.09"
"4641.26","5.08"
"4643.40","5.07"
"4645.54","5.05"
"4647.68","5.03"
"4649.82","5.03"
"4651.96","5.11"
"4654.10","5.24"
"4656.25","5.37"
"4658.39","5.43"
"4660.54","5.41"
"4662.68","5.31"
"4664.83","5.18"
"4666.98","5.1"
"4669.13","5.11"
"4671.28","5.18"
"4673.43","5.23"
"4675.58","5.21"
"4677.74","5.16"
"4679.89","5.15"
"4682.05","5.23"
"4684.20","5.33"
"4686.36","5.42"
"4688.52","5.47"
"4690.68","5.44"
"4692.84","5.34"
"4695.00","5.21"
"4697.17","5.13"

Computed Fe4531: 2.5 A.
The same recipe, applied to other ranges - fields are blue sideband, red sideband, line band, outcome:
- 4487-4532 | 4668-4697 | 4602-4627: -1.83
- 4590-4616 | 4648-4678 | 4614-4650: -0.52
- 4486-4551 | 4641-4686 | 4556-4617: -2.50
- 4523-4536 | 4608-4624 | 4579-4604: 1.38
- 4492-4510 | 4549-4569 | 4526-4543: 1.04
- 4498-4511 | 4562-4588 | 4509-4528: 0.59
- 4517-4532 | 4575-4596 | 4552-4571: -0.96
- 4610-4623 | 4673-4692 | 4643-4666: 1.12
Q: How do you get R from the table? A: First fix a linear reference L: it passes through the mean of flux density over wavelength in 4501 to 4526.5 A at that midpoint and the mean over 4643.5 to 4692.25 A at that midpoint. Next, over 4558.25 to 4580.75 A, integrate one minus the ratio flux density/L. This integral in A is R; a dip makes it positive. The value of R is -0.5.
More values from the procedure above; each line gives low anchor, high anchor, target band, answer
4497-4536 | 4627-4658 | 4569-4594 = -0.3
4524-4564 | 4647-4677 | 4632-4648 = 0.1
